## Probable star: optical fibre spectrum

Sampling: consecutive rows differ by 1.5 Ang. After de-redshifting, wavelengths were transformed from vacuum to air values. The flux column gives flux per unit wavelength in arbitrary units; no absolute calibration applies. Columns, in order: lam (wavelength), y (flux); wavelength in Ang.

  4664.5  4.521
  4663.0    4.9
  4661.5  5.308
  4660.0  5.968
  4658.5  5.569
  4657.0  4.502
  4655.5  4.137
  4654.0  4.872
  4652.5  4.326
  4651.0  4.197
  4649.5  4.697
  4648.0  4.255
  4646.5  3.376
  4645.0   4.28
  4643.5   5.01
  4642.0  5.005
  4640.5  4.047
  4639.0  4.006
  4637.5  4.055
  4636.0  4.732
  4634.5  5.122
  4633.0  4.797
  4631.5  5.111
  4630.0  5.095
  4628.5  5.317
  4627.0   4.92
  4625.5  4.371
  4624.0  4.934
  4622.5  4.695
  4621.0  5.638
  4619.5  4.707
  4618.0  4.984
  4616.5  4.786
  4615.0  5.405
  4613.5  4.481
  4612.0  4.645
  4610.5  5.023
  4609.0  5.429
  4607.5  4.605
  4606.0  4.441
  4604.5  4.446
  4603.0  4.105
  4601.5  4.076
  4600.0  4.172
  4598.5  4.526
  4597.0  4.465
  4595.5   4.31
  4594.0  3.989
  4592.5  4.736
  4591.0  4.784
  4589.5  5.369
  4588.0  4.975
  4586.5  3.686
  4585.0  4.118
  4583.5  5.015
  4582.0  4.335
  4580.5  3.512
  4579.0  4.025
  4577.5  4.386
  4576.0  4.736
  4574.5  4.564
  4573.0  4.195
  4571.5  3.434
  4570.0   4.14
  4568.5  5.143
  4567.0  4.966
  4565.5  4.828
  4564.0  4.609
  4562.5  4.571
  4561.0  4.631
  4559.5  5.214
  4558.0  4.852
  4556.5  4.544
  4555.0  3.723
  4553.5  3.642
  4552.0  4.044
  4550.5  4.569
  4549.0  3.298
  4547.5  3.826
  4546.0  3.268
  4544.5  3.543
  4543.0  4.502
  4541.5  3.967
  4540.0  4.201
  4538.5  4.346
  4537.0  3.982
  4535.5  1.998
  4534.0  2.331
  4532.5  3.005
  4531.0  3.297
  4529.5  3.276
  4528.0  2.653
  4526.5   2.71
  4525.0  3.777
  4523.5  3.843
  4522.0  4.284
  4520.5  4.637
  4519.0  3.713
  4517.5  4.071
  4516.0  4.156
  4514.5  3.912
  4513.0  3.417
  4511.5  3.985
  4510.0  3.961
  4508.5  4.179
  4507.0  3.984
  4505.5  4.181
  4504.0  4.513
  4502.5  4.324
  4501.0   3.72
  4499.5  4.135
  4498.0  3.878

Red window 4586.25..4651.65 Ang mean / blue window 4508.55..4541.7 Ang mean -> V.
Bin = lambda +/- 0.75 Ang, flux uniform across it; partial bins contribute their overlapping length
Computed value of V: 1.3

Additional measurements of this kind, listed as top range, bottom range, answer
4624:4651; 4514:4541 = 1.29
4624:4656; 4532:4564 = 1.16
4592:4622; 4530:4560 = 1.23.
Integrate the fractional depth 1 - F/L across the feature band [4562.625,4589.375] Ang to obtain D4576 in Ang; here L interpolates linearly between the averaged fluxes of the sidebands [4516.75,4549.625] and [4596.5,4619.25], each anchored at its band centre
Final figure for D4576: -1.5 Ang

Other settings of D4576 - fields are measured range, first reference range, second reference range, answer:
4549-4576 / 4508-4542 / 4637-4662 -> -3.5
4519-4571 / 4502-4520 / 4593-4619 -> 3.7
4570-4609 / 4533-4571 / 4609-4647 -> 0.4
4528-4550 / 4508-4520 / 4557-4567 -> 4.6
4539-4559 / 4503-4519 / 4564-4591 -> 1.2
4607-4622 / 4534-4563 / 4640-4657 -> -2.5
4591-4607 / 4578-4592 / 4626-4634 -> 0.9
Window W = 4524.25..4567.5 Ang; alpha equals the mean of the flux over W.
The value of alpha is 3.86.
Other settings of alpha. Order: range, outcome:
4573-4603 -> 4.4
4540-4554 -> 3.87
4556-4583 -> 4.49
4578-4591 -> 4.4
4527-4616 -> 4.22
